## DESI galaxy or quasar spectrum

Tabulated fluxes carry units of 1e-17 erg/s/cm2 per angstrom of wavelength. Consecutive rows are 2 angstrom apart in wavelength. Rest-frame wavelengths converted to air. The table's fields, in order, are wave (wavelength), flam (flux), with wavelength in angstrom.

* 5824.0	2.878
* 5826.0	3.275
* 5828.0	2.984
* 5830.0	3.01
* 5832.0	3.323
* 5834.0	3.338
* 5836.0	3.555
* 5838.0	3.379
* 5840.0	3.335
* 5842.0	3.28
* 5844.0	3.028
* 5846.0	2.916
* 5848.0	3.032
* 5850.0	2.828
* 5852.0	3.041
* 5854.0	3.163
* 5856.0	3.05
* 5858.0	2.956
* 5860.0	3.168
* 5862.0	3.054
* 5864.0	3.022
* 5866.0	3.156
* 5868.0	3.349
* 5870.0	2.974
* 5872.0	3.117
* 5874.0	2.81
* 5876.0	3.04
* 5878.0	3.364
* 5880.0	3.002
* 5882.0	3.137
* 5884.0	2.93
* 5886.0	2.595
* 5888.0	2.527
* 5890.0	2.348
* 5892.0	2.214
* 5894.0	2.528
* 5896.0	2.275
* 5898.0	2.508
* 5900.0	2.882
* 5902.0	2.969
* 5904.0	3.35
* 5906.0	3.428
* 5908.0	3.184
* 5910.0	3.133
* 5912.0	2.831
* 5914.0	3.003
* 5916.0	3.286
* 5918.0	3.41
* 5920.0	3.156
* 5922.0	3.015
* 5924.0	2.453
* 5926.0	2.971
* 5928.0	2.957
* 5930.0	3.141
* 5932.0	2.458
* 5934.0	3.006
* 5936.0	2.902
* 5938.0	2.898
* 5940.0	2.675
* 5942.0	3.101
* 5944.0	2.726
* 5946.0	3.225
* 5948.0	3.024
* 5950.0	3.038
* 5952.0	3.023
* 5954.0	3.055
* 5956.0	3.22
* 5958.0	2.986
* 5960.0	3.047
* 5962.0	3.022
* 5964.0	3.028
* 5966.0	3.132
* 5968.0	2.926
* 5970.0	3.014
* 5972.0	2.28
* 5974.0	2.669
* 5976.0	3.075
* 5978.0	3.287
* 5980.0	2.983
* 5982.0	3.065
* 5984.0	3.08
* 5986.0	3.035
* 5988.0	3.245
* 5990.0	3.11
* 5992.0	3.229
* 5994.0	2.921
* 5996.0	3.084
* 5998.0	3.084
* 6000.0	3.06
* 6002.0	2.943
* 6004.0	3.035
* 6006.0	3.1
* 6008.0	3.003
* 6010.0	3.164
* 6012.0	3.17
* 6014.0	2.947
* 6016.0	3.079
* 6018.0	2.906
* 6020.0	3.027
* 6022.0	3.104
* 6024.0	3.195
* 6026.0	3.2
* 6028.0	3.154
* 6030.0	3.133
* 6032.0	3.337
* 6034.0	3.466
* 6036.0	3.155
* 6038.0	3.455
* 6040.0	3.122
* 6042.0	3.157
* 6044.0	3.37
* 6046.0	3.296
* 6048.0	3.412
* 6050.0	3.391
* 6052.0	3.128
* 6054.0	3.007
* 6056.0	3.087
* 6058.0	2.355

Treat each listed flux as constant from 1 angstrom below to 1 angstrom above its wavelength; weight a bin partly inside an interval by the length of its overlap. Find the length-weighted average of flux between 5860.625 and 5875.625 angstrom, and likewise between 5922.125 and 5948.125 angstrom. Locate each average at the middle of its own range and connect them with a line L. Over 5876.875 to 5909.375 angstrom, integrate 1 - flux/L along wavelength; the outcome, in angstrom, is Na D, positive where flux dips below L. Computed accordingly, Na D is 1.8 angstrom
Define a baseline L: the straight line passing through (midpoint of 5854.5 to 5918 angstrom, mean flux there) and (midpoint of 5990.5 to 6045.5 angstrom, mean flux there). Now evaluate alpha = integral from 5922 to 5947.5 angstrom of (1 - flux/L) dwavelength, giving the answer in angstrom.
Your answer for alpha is 1.1 angstrom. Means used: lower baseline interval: 2.95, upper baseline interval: 3.13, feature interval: 2.88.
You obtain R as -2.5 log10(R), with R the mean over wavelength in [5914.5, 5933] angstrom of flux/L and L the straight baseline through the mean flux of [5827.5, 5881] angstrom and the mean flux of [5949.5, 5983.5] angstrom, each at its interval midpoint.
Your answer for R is 0.02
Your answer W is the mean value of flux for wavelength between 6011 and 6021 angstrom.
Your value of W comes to 3.03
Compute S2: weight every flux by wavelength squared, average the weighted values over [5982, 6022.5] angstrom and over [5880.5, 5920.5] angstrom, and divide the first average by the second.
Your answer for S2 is 1.10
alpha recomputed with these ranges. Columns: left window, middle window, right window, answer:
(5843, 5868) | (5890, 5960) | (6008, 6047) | 3.72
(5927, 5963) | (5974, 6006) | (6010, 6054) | 0.18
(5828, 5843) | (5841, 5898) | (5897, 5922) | 5.09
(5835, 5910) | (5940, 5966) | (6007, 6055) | 0.47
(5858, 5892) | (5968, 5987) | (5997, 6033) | 0.70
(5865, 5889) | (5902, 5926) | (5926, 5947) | -1.27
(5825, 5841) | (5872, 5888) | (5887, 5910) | -0.29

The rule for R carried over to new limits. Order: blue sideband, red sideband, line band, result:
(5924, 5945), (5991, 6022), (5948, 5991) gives -0.022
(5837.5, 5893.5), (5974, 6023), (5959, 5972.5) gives 0.036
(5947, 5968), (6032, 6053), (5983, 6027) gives 0.038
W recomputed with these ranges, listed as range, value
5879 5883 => 3.07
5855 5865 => 3.05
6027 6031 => 3.14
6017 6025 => 3.06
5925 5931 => 3.02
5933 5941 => 2.87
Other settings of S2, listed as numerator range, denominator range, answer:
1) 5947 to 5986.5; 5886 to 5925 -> 1.07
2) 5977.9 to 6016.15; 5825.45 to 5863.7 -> 1.03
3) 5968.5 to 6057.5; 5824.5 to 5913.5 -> 1.08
